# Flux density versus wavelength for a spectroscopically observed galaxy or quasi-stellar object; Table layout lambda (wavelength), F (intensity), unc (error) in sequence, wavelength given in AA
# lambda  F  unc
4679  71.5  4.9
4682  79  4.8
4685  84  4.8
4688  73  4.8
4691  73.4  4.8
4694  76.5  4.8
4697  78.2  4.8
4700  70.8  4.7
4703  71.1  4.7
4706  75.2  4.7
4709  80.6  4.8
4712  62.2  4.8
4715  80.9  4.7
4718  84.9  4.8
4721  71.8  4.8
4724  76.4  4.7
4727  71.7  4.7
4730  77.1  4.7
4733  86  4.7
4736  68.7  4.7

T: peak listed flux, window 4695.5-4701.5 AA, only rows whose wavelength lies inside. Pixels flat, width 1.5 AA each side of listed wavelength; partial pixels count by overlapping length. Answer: 78.2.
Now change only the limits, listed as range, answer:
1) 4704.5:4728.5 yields 84.9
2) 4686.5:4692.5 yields 73.4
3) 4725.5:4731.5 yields 77.1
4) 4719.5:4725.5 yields 76.4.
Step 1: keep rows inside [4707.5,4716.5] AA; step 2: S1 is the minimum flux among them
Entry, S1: 62.2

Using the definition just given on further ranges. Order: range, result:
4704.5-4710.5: 75.2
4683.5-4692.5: 73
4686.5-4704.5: 70.8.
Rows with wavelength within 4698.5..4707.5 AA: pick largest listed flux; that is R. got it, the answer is 75.2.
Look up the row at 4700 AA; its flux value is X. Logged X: 70.8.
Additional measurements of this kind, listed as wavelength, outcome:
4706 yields 75.2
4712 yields 62.2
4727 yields 71.7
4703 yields 71.1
